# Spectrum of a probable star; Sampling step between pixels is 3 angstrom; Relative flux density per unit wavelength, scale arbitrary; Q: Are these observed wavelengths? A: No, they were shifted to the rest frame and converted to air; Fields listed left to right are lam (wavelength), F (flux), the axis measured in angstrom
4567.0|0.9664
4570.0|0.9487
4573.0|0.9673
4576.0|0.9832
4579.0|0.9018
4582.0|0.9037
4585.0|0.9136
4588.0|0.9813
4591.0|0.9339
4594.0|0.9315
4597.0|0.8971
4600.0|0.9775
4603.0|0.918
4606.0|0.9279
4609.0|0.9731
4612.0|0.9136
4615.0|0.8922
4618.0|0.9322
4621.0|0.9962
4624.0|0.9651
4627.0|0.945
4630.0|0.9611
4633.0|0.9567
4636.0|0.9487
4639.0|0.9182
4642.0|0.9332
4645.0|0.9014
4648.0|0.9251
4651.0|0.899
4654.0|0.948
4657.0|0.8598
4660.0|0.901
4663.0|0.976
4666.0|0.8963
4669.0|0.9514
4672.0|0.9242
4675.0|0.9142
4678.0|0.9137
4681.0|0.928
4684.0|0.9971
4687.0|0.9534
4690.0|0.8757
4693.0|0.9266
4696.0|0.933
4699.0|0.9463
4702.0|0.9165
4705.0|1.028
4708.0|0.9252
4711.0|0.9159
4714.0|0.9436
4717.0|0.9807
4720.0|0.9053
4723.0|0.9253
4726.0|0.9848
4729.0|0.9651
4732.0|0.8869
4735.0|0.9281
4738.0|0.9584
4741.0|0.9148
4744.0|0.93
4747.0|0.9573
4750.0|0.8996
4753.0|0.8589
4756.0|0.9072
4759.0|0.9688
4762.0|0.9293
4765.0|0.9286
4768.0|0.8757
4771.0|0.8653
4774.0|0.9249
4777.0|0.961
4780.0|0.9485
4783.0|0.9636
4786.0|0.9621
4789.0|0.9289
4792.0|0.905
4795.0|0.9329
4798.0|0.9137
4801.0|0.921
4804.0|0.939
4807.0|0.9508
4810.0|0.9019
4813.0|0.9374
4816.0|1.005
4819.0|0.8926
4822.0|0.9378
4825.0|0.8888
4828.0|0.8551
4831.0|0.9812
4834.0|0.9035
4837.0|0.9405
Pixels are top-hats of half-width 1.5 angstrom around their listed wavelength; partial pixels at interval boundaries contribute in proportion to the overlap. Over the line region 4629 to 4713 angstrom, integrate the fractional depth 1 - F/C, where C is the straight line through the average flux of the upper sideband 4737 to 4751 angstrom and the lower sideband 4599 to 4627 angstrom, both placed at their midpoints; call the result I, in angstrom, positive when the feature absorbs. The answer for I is 0.7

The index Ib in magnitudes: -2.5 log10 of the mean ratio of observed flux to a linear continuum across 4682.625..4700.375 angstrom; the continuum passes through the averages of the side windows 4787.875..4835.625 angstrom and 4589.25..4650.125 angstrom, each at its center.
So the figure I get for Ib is -0.01 mag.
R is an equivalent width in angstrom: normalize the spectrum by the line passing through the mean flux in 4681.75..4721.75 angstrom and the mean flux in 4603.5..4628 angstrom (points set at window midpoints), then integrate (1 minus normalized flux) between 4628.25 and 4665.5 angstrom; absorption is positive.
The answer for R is 0.6 angstrom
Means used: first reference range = 0.942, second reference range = 0.942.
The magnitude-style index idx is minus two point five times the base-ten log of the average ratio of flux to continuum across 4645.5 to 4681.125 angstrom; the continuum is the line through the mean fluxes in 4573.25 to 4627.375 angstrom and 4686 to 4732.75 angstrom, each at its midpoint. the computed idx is 0.023 mag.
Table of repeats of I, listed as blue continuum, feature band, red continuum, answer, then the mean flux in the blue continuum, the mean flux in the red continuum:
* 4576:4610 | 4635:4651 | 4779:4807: 0.2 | 0.934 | 0.936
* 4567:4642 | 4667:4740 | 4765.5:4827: -0.3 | 0.941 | 0.927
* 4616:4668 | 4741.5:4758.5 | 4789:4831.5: 0.2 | 0.933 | 0.925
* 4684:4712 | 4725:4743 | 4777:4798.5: 0.0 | 0.939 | 0.939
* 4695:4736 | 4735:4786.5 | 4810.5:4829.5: 0.3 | 0.942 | 0.919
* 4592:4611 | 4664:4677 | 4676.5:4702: 0.1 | 0.937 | 0.933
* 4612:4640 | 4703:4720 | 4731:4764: -0.4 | 0.945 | 0.922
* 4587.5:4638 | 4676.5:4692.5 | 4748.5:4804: 0.0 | 0.943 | 0.922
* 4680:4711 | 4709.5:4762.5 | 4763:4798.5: 0.2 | 0.942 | 0.926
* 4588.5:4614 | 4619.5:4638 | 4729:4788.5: -0.5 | 0.935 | 0.926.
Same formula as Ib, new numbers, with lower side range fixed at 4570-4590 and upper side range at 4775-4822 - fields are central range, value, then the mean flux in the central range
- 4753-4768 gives 0.021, 0.92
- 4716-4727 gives -0.008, 0.946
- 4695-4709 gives -0.014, 0.951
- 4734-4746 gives 0.005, 0.934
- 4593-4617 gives 0.015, 0.929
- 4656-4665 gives 0.031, 0.914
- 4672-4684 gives 0.013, 0.929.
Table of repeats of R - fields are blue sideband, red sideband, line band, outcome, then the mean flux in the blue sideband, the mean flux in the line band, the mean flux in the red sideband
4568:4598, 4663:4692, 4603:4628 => -0.18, 0.937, 0.942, 0.931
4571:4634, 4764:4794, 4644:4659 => 0.49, 0.941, 0.907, 0.926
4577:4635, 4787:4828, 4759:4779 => 0.18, 0.938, 0.919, 0.925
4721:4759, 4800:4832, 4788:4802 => 0.12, 0.928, 0.92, 0.928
